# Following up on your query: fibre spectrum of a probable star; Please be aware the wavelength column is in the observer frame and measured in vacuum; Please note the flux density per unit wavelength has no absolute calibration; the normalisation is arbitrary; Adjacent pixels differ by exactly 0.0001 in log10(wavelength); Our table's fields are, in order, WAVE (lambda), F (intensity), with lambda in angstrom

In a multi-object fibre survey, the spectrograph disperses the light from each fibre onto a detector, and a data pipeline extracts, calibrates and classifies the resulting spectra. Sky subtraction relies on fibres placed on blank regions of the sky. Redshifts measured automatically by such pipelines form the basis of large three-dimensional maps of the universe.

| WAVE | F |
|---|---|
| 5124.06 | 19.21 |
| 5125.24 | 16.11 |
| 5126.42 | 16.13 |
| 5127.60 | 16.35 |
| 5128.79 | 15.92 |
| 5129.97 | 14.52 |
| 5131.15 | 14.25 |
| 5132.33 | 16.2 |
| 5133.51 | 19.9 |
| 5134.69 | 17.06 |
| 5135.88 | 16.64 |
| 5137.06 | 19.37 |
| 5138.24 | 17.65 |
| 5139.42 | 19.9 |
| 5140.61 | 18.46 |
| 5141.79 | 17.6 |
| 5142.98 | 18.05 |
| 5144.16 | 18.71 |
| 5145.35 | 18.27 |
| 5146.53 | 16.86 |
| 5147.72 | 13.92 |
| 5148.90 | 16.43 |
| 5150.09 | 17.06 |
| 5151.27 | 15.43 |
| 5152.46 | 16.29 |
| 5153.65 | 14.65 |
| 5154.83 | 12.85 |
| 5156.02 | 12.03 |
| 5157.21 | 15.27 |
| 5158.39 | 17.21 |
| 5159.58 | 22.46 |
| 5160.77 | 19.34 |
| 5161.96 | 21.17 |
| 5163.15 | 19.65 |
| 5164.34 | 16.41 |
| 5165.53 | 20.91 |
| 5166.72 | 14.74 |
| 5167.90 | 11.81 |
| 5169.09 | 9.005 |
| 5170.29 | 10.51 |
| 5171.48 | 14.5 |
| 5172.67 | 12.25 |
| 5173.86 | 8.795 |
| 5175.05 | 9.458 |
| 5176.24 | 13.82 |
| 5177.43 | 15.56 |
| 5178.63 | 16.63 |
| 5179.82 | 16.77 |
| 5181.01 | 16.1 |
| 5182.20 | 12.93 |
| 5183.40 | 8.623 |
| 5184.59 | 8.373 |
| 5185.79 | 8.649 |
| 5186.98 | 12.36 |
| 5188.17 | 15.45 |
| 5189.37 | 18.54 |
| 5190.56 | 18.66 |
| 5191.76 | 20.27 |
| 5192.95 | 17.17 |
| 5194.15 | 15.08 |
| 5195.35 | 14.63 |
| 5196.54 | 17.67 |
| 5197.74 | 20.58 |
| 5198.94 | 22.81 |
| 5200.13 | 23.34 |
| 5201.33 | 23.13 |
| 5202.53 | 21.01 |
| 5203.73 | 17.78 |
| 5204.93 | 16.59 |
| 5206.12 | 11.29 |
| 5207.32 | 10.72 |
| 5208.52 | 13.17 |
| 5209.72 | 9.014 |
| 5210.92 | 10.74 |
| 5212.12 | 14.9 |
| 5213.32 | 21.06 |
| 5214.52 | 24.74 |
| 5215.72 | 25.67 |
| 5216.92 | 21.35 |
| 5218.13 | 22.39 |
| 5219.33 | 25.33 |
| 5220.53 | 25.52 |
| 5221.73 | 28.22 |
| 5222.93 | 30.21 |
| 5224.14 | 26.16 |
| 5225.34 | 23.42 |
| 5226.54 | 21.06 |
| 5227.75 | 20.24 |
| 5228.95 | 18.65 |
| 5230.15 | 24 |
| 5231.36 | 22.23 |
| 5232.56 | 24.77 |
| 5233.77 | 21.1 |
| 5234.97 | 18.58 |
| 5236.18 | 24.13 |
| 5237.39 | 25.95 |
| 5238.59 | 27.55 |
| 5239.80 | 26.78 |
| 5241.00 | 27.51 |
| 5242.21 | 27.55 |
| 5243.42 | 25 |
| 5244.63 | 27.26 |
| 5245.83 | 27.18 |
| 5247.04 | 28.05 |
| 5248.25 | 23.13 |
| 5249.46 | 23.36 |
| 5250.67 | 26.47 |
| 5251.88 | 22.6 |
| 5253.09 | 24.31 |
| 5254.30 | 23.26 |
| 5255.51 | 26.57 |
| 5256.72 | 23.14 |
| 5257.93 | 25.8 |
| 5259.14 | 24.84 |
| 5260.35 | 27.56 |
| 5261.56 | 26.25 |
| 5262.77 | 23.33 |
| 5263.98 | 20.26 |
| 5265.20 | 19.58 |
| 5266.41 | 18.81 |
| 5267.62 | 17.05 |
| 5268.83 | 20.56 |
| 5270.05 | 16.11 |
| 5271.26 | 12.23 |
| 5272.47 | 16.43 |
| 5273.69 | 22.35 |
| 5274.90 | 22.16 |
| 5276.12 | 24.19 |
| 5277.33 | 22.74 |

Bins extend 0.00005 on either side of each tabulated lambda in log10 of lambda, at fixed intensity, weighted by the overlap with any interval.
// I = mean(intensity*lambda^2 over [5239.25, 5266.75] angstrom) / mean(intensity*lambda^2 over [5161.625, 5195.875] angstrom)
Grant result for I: 1.77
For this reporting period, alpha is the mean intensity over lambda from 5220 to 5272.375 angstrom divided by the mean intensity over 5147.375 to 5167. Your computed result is 1.40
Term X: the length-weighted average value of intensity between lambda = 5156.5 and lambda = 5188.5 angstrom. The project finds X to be 14.4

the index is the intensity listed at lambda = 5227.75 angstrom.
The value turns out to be 20.24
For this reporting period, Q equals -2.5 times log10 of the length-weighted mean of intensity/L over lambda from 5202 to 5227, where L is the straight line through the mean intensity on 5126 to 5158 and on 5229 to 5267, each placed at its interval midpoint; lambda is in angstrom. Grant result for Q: 0.10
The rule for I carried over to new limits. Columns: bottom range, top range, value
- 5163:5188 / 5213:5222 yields 1.87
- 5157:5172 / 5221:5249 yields 1.55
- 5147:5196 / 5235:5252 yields 1.77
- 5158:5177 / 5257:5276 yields 1.45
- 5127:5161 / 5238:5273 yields 1.45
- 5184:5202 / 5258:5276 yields 1.25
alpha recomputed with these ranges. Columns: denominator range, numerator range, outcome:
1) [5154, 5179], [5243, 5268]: 1.61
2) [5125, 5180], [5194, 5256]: 1.38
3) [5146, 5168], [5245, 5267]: 1.45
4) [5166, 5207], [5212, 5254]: 1.60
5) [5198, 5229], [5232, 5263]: 1.23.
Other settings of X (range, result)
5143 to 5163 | 16.9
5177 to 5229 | 18.3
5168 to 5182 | 13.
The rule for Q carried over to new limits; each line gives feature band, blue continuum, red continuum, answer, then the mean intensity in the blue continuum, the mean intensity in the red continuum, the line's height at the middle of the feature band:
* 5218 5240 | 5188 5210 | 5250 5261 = -0.13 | 17.4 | 24.9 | 21.4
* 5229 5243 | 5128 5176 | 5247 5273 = -0.17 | 16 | 22.1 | 20.8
